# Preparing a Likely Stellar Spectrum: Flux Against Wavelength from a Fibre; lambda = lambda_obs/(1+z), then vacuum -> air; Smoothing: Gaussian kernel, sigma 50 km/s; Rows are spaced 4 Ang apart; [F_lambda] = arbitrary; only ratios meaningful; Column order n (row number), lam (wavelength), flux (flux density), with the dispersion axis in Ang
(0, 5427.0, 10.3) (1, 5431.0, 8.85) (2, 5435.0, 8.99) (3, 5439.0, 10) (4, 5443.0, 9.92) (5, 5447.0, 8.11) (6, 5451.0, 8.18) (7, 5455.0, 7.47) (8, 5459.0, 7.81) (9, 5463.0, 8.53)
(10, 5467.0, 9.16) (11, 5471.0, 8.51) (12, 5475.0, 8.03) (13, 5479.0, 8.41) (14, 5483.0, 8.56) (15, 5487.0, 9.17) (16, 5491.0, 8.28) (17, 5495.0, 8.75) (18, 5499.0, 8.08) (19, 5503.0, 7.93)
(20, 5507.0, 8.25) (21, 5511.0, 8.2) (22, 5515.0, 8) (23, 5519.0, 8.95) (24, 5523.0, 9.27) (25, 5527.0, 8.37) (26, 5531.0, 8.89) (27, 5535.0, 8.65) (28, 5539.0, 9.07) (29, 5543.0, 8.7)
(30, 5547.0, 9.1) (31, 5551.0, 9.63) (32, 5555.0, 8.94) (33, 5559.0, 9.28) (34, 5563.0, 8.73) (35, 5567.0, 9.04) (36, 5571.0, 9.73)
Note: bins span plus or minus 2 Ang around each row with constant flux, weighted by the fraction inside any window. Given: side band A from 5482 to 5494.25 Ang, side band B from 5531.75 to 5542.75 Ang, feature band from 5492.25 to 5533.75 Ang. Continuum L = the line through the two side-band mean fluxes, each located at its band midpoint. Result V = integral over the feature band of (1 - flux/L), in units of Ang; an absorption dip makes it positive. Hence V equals 1.4 Ang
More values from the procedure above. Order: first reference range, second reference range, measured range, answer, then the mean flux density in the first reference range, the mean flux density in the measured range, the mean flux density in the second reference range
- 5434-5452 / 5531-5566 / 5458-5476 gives 1.21 Ang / 9.09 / 8.46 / 9.01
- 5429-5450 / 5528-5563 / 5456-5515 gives 4.52 Ang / 9.13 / 8.38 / 9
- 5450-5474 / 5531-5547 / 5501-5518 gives 0.96 Ang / 8.27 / 8.15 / 8.85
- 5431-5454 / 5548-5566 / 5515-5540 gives 0.83 Ang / 8.96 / 8.79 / 9.14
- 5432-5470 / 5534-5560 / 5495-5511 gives 1.27 Ang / 8.69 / 8.18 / 9.06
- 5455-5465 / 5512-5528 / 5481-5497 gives -0.71 Ang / 8.03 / 8.69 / 8.64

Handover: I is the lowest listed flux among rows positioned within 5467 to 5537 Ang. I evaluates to 7.93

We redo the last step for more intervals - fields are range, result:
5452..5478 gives 7.47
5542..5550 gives 8.7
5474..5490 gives 8.03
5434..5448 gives 8.11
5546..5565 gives 8.73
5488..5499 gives 8.08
